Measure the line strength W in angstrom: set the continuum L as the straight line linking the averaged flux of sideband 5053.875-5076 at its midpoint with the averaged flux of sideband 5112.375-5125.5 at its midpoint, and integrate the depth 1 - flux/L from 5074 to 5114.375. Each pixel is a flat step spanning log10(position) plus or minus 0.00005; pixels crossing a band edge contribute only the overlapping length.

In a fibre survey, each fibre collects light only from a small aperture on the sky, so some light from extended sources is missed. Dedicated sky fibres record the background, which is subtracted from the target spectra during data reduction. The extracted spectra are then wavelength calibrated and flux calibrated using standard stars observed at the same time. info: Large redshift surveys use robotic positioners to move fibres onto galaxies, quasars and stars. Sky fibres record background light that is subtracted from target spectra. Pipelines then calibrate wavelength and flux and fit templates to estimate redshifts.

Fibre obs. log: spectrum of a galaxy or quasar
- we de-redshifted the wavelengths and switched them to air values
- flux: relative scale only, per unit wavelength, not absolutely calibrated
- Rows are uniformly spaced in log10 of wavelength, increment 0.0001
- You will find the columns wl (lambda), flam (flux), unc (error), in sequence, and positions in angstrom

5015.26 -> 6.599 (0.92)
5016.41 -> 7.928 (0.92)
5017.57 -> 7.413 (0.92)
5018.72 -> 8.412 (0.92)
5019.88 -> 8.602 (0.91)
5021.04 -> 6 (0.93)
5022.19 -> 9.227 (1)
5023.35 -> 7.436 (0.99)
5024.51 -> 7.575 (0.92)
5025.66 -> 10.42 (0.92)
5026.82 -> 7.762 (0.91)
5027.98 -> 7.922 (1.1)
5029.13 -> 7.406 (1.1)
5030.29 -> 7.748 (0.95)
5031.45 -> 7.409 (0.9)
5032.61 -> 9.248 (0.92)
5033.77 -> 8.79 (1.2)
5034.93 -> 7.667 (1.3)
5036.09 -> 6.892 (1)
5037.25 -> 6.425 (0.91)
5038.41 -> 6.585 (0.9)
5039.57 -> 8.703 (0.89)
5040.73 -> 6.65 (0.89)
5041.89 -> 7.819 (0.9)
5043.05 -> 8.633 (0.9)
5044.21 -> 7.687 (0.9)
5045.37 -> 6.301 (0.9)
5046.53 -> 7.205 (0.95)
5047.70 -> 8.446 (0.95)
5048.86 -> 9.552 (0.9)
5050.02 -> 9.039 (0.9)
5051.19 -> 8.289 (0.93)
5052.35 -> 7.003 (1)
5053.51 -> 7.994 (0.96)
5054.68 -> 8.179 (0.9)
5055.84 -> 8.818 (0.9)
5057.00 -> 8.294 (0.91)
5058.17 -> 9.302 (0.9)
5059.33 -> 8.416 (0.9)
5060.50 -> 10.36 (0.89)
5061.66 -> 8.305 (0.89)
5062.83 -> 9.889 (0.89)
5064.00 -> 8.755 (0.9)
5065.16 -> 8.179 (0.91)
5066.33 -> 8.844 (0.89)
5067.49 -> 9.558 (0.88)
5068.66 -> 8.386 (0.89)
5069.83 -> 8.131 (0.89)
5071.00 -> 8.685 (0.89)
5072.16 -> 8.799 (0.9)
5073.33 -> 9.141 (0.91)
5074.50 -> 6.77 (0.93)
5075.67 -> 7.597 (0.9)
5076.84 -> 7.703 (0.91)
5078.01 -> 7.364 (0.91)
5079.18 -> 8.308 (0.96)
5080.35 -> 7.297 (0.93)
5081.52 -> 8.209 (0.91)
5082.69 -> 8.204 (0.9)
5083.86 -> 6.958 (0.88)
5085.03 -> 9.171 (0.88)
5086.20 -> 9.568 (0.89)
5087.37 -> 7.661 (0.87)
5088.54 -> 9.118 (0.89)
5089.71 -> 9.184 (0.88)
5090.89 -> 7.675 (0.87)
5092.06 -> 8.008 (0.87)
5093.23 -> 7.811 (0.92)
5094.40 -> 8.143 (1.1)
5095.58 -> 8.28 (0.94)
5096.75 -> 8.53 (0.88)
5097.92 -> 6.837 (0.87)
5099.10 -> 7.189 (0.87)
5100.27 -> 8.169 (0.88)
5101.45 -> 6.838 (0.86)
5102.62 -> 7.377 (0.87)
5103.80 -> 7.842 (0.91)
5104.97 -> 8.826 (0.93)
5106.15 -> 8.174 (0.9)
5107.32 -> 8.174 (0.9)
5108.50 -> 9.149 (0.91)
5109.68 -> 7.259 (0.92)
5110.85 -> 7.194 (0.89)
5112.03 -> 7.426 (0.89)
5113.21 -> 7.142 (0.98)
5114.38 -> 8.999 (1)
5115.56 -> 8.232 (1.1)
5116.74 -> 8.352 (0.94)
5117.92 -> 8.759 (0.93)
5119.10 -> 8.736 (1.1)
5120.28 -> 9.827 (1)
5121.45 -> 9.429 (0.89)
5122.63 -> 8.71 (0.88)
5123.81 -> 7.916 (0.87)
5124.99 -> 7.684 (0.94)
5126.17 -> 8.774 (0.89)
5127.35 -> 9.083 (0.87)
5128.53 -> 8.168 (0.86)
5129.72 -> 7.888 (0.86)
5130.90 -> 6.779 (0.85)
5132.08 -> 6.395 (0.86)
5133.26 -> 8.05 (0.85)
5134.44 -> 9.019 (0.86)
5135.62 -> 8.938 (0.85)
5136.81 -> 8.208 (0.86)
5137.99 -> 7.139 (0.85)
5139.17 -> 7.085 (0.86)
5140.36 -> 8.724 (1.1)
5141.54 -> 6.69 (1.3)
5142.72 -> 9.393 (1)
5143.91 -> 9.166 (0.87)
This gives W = 3.0 angstrom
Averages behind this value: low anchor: 8.66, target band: 7.93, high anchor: 8.51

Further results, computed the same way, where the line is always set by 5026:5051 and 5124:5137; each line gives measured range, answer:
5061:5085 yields -1.08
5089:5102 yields 0.15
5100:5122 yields -0.49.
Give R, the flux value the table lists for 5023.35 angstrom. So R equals 7.436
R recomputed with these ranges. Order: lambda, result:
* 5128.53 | 8.168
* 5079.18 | 8.308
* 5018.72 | 8.412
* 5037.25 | 6.425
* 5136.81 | 8.208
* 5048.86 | 9.552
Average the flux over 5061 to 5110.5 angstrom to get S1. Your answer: 8.19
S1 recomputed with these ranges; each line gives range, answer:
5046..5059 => 8.38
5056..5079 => 8.55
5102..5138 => 8.2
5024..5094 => 8.2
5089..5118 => 7.97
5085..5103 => 8.07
